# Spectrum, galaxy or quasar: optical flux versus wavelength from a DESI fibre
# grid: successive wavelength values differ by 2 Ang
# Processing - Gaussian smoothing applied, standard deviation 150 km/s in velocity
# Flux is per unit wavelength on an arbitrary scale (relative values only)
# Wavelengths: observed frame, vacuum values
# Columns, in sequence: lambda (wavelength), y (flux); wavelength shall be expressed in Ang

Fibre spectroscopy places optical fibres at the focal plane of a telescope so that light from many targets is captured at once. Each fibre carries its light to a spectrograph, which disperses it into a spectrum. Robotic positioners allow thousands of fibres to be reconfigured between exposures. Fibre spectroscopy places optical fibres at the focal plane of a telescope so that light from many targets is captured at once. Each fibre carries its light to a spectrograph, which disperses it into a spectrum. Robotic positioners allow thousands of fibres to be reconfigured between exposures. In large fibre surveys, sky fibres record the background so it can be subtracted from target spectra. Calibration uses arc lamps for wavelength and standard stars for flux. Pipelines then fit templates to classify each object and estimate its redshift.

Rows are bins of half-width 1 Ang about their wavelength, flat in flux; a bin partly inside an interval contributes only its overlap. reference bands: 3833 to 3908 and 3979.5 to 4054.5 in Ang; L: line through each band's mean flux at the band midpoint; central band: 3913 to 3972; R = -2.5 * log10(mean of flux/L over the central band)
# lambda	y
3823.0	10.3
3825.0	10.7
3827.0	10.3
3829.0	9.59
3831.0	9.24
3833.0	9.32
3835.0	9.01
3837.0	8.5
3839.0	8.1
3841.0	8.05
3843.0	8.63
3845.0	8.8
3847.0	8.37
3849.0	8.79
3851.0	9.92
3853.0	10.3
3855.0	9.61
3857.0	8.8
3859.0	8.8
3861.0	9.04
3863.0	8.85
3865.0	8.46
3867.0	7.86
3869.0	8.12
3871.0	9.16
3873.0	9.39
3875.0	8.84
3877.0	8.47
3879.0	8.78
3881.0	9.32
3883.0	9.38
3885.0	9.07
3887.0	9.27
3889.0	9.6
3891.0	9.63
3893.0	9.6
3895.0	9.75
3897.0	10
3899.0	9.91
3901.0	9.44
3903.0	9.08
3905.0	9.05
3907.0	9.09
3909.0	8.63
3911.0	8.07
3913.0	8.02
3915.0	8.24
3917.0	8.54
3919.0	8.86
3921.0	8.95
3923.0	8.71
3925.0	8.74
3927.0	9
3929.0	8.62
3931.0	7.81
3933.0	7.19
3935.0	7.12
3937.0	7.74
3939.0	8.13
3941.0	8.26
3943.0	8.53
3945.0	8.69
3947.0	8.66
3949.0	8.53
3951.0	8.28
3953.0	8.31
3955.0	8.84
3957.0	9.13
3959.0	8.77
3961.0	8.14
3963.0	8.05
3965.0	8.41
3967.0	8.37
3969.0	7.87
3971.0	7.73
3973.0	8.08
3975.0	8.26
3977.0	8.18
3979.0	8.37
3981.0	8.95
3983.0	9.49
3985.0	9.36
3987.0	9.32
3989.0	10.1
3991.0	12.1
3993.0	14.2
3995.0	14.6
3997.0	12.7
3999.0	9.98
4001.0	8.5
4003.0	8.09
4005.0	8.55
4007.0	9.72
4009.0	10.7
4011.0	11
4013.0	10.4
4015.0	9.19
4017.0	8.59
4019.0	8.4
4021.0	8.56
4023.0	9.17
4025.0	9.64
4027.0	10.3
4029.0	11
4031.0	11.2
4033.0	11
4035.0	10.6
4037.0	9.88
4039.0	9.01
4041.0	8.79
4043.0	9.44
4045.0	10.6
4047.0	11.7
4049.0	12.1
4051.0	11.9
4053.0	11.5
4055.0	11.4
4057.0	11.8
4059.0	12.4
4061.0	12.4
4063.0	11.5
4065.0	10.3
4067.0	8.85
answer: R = 0.16 mag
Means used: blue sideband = 9.05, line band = 8.35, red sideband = 10.3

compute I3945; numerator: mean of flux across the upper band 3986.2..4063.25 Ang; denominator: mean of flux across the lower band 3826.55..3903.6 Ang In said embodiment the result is 1.16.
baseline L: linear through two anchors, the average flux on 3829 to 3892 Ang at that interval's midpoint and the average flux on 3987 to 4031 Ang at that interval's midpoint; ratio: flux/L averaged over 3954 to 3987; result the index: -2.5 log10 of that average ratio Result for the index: 0.17 mag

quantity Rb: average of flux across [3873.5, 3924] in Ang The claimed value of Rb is 9.06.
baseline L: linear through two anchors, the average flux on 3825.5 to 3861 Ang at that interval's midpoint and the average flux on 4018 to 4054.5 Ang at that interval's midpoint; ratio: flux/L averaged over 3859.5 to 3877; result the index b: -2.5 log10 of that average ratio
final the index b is 0.07 mag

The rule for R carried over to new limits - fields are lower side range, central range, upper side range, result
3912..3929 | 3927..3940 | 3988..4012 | 0.15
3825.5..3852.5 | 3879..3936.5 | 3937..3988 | -0.02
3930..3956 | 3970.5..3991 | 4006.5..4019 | 0.01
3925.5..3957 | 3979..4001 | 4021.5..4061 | -0.14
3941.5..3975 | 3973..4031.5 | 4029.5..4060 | -0.03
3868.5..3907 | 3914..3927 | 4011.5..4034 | 0.08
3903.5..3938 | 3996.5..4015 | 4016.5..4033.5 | -0.04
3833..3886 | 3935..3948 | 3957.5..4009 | 0.13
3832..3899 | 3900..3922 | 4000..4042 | 0.06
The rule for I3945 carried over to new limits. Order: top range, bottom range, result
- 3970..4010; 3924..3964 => 1.18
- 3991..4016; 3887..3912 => 1.15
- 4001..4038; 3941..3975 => 1.16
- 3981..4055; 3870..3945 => 1.17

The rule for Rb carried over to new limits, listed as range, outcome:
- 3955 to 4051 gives 9.72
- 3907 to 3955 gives 8.36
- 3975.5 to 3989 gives 9.01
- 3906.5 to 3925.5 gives 8.57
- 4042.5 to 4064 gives 11.6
